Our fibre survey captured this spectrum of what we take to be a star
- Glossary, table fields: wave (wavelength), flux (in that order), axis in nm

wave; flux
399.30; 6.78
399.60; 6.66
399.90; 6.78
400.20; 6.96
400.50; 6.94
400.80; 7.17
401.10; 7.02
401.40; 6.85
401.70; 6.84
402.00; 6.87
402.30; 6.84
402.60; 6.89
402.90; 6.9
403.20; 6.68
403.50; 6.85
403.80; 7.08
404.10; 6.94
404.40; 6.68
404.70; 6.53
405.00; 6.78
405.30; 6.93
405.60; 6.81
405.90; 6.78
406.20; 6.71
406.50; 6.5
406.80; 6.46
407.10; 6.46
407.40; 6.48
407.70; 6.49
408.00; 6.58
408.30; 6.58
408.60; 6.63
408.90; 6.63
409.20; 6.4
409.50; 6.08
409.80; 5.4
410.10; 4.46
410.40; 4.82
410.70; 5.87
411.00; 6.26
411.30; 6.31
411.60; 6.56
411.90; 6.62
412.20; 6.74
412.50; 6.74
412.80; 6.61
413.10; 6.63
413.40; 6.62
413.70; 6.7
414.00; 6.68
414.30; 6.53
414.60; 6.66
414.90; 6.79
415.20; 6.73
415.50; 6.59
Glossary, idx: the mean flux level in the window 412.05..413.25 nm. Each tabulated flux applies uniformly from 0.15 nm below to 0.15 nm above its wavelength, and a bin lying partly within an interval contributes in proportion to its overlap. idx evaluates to 6.68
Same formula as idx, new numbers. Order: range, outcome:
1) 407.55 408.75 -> 6.57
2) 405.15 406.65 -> 6.75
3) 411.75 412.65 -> 6.7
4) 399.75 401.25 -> 6.97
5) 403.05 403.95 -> 6.87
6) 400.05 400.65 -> 6.95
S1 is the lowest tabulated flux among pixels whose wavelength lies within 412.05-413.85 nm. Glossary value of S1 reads 6.61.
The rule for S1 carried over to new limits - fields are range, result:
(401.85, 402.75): 6.84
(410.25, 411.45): 4.82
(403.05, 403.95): 6.68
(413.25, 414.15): 6.62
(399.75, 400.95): 6.78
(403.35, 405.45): 6.53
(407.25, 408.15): 6.48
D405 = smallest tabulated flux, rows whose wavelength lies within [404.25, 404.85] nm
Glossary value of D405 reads 6.53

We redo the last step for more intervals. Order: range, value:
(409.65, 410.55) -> 4.46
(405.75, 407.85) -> 6.46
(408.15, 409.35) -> 6.4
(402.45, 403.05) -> 6.89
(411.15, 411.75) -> 6.31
